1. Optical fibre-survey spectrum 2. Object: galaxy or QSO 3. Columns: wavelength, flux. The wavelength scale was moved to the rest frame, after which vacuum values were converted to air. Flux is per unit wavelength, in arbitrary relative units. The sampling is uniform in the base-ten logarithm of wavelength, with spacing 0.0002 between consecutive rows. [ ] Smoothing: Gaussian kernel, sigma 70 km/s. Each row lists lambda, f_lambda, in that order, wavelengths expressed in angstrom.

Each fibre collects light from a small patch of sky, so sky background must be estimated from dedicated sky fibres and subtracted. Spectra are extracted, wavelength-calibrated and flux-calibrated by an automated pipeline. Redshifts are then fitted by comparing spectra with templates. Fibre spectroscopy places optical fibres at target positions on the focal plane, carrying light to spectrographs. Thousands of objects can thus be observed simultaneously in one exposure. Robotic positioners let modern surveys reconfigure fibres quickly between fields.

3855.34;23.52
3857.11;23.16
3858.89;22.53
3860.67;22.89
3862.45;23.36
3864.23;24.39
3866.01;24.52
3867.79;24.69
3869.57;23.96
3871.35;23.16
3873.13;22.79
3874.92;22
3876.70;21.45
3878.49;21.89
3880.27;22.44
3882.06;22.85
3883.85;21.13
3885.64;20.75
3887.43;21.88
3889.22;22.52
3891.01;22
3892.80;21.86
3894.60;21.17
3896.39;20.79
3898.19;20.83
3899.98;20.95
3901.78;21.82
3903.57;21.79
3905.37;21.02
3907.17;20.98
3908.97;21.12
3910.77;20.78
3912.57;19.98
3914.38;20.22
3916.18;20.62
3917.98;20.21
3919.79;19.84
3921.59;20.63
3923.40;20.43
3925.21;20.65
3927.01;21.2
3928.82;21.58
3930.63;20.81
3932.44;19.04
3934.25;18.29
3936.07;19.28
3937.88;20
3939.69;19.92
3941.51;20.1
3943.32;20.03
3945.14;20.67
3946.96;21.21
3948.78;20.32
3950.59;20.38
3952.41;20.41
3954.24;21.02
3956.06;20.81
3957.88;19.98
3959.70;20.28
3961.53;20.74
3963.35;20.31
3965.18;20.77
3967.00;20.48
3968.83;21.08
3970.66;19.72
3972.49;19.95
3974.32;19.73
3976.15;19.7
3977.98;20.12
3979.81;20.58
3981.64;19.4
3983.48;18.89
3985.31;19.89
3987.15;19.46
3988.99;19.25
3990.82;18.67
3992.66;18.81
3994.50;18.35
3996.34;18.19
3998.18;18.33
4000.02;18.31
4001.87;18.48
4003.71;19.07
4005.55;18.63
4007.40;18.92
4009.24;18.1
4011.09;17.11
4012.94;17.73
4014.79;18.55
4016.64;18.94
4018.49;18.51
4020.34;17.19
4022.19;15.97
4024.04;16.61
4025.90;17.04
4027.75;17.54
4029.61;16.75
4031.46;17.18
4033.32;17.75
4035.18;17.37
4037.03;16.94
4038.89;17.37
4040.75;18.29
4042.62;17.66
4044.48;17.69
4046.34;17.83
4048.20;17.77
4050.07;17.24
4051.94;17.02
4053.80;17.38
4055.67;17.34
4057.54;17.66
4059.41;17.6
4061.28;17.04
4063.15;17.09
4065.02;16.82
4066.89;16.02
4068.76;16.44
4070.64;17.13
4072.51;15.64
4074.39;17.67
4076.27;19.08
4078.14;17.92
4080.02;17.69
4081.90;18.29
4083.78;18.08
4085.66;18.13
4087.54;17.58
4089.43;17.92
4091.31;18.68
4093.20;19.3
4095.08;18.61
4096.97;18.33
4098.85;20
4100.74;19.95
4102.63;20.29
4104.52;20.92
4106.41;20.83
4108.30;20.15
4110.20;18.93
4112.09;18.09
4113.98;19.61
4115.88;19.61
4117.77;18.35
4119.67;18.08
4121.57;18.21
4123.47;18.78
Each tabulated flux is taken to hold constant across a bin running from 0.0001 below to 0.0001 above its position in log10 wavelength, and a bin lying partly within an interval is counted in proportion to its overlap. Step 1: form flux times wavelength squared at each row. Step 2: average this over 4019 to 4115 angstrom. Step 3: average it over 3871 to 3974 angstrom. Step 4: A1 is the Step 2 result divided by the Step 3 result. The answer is 0.93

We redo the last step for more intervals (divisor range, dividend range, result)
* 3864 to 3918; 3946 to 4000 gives 0.95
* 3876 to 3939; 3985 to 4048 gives 0.91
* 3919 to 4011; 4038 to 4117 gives 0.97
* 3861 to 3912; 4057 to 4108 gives 0.91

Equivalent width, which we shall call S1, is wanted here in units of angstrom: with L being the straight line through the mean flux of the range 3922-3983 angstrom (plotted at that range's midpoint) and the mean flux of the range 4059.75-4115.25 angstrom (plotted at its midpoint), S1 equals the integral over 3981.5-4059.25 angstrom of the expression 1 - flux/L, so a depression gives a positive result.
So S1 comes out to 5.4 angstrom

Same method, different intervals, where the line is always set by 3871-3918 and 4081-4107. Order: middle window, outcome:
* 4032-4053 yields 2.3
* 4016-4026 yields 1.3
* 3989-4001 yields 1.0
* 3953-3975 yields 0.2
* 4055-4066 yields 1.2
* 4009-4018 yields 0.9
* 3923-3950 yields 0.9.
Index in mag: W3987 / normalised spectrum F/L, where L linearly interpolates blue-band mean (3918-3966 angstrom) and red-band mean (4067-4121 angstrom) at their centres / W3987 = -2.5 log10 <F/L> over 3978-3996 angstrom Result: 0.03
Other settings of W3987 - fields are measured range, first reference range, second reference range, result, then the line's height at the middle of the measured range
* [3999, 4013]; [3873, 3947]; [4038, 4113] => 0.05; 19.3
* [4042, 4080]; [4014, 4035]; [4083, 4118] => 0.06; 18.3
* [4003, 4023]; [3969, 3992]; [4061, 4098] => 0.06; 19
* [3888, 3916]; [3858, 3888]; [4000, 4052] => 0.03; 21.8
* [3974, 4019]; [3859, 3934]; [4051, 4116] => 0.05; 19.8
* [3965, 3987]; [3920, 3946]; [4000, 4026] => -0.06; 19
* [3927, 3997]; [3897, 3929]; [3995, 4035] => -0.03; 19.4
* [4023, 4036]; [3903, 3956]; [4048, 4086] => 0.06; 18.2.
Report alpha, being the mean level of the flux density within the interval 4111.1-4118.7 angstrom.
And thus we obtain 18.9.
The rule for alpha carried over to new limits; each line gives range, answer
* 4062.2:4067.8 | 16.7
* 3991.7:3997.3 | 18.4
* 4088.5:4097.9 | 18.6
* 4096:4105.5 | 19.9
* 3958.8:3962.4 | 20.5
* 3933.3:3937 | 18.8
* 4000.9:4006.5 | 18.7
